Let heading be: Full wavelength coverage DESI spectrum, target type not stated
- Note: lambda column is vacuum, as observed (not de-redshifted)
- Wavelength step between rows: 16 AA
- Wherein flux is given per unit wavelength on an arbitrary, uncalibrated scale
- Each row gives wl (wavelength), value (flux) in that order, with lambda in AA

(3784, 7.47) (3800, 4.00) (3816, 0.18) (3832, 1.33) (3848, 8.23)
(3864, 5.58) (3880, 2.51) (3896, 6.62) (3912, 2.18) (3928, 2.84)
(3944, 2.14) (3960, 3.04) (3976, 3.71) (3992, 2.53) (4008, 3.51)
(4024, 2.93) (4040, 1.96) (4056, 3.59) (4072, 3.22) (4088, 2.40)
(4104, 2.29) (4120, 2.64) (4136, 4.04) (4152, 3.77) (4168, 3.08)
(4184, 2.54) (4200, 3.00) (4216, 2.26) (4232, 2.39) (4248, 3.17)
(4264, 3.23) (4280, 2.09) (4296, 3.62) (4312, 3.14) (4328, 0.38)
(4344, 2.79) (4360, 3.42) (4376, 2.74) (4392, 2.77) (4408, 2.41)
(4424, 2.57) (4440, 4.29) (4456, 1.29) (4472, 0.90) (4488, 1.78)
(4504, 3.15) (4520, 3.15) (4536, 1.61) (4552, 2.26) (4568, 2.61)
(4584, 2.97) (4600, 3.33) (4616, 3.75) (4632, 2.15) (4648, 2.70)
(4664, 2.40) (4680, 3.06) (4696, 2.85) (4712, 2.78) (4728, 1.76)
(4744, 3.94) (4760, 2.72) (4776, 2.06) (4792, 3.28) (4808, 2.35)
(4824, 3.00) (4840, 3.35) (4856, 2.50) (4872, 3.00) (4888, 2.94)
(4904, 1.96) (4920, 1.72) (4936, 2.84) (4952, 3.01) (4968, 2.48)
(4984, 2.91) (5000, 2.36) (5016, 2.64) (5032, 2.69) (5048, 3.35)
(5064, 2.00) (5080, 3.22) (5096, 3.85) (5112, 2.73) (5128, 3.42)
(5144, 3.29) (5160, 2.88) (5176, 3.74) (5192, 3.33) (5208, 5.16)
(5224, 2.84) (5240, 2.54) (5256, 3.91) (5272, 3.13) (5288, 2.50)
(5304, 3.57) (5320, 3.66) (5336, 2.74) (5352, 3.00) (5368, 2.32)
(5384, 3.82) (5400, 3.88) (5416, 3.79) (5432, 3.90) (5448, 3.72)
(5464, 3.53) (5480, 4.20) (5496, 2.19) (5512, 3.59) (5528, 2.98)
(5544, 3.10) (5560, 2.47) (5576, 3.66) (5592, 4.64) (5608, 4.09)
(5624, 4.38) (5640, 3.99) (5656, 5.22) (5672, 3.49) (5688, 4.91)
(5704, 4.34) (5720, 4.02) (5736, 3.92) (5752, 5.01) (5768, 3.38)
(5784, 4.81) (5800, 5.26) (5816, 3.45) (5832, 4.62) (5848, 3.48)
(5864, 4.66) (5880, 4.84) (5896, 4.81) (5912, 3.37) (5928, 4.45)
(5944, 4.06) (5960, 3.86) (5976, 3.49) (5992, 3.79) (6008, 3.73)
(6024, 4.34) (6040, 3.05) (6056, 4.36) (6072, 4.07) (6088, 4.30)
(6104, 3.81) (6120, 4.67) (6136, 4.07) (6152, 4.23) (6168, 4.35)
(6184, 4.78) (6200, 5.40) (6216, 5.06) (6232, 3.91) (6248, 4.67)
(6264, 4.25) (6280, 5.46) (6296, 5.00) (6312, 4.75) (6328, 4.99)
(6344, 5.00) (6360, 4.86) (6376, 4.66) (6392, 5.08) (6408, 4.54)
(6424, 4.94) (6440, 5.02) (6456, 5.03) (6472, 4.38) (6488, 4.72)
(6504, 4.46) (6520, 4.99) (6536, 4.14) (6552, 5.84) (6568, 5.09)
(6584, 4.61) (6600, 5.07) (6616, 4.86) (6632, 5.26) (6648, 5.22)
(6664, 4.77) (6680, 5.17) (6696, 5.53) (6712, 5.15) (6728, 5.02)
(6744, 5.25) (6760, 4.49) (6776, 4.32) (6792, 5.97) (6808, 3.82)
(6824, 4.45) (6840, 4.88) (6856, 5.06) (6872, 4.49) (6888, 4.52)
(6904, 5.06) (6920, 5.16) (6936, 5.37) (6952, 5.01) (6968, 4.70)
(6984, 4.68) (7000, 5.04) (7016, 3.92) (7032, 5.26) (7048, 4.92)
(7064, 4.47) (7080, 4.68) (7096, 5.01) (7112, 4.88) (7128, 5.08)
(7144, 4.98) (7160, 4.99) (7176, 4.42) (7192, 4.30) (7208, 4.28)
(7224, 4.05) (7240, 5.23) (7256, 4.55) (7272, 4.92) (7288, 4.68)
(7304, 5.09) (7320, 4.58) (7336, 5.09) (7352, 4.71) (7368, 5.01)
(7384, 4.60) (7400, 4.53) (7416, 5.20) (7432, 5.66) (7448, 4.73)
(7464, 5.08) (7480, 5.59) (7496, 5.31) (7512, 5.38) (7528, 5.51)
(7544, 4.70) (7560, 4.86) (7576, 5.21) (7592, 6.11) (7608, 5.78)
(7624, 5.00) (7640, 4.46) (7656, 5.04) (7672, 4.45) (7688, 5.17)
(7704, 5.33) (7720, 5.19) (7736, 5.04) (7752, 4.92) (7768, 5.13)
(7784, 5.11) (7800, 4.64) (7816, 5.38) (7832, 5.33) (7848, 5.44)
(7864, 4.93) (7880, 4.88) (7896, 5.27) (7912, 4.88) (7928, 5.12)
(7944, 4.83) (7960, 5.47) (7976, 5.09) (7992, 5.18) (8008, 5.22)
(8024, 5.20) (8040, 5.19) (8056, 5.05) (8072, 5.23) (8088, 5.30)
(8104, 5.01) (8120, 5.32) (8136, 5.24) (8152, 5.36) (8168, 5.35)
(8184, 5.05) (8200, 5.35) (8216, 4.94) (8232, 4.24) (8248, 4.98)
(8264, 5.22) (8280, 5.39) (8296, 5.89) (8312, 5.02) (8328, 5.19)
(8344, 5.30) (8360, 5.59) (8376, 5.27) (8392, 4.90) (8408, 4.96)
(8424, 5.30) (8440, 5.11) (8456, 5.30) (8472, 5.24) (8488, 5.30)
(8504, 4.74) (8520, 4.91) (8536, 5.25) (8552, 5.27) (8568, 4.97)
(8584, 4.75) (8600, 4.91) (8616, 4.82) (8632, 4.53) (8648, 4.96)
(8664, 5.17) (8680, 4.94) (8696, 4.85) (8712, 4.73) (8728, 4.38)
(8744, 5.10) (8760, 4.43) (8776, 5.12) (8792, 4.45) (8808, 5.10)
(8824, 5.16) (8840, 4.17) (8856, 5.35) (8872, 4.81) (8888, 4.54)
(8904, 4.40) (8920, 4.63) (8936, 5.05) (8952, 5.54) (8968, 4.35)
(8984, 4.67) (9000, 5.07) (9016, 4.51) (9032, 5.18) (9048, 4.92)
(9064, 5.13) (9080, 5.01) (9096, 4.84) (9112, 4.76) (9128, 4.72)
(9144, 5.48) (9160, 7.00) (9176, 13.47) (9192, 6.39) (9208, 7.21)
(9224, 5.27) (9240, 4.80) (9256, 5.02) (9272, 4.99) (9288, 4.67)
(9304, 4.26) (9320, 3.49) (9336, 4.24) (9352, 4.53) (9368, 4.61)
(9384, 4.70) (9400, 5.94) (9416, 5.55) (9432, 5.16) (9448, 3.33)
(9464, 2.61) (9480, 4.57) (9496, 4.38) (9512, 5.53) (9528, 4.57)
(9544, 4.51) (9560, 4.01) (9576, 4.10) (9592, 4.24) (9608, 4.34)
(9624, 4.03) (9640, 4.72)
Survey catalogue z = 0.40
